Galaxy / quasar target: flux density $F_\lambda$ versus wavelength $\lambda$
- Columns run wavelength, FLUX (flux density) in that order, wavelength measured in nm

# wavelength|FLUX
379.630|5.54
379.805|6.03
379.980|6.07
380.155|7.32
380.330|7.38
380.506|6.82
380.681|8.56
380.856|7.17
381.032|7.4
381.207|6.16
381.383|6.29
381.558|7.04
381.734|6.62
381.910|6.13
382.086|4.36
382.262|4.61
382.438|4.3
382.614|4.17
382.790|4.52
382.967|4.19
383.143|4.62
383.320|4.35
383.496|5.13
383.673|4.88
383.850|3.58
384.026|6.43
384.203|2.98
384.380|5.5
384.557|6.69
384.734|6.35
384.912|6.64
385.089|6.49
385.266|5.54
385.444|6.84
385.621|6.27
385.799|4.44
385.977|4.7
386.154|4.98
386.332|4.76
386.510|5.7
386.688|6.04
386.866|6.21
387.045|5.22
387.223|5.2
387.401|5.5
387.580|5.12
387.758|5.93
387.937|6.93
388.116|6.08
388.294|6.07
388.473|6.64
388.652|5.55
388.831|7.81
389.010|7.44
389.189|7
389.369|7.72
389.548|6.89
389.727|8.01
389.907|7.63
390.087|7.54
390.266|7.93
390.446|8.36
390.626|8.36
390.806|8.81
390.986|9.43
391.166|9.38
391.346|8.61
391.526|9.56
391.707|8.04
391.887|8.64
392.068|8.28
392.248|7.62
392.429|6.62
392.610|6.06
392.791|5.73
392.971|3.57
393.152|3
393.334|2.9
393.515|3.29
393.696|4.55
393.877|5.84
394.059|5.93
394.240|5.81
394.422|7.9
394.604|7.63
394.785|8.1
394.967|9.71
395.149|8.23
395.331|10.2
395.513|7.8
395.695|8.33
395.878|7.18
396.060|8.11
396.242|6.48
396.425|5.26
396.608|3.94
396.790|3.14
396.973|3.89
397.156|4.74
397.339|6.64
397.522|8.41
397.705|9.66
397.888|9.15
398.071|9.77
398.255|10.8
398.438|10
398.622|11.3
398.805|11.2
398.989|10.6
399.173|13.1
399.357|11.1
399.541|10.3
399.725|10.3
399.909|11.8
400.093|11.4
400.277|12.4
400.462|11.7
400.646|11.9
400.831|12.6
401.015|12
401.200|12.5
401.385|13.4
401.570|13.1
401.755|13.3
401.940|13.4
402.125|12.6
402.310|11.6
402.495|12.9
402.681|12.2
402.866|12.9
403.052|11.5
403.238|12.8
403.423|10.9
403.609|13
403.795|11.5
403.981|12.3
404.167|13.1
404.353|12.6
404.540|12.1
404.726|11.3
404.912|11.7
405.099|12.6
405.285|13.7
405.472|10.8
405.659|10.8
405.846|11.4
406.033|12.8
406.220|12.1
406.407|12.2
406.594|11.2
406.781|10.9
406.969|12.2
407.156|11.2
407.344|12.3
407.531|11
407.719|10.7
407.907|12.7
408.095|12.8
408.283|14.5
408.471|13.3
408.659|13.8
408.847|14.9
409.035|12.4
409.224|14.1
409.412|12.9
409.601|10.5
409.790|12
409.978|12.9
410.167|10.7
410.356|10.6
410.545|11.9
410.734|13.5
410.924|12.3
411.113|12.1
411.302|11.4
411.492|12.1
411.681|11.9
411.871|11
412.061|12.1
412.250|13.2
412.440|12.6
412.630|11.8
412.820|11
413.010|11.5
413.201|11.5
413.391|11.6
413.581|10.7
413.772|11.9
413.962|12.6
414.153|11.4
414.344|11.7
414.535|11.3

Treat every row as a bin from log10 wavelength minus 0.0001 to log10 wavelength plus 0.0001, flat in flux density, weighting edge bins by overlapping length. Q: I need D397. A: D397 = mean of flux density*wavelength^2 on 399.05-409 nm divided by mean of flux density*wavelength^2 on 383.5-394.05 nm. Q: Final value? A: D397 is 2.08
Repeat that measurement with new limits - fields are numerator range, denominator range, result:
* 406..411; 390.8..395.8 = 1.87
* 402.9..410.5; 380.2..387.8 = 2.43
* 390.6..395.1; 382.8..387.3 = 1.35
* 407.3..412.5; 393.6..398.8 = 1.76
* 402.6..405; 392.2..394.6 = 2.40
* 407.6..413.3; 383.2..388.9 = 2.46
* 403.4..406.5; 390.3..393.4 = 1.77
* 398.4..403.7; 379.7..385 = 2.31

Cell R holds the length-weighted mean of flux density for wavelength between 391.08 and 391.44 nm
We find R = 9.01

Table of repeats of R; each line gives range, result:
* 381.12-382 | 6.44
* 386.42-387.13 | 5.79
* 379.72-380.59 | 6.72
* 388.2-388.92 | 6.52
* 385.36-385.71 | 6.56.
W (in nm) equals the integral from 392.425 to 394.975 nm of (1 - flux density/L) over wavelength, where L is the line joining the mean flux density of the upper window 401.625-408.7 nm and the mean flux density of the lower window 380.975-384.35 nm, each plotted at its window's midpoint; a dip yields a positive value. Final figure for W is 0.89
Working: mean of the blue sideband 5.13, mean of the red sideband 12.2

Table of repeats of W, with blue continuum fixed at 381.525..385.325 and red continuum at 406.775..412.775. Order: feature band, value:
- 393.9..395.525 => 0.08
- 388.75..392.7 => -0.46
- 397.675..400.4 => -0.43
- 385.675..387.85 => 0.27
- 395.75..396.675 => 0.24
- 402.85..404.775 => -0.27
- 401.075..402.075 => -0.30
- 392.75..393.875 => 0.56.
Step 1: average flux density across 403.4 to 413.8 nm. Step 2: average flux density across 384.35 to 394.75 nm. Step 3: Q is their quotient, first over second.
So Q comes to 1.85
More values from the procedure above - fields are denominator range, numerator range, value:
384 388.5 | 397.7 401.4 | 1.97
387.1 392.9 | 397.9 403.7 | 1.62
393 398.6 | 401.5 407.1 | 1.76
